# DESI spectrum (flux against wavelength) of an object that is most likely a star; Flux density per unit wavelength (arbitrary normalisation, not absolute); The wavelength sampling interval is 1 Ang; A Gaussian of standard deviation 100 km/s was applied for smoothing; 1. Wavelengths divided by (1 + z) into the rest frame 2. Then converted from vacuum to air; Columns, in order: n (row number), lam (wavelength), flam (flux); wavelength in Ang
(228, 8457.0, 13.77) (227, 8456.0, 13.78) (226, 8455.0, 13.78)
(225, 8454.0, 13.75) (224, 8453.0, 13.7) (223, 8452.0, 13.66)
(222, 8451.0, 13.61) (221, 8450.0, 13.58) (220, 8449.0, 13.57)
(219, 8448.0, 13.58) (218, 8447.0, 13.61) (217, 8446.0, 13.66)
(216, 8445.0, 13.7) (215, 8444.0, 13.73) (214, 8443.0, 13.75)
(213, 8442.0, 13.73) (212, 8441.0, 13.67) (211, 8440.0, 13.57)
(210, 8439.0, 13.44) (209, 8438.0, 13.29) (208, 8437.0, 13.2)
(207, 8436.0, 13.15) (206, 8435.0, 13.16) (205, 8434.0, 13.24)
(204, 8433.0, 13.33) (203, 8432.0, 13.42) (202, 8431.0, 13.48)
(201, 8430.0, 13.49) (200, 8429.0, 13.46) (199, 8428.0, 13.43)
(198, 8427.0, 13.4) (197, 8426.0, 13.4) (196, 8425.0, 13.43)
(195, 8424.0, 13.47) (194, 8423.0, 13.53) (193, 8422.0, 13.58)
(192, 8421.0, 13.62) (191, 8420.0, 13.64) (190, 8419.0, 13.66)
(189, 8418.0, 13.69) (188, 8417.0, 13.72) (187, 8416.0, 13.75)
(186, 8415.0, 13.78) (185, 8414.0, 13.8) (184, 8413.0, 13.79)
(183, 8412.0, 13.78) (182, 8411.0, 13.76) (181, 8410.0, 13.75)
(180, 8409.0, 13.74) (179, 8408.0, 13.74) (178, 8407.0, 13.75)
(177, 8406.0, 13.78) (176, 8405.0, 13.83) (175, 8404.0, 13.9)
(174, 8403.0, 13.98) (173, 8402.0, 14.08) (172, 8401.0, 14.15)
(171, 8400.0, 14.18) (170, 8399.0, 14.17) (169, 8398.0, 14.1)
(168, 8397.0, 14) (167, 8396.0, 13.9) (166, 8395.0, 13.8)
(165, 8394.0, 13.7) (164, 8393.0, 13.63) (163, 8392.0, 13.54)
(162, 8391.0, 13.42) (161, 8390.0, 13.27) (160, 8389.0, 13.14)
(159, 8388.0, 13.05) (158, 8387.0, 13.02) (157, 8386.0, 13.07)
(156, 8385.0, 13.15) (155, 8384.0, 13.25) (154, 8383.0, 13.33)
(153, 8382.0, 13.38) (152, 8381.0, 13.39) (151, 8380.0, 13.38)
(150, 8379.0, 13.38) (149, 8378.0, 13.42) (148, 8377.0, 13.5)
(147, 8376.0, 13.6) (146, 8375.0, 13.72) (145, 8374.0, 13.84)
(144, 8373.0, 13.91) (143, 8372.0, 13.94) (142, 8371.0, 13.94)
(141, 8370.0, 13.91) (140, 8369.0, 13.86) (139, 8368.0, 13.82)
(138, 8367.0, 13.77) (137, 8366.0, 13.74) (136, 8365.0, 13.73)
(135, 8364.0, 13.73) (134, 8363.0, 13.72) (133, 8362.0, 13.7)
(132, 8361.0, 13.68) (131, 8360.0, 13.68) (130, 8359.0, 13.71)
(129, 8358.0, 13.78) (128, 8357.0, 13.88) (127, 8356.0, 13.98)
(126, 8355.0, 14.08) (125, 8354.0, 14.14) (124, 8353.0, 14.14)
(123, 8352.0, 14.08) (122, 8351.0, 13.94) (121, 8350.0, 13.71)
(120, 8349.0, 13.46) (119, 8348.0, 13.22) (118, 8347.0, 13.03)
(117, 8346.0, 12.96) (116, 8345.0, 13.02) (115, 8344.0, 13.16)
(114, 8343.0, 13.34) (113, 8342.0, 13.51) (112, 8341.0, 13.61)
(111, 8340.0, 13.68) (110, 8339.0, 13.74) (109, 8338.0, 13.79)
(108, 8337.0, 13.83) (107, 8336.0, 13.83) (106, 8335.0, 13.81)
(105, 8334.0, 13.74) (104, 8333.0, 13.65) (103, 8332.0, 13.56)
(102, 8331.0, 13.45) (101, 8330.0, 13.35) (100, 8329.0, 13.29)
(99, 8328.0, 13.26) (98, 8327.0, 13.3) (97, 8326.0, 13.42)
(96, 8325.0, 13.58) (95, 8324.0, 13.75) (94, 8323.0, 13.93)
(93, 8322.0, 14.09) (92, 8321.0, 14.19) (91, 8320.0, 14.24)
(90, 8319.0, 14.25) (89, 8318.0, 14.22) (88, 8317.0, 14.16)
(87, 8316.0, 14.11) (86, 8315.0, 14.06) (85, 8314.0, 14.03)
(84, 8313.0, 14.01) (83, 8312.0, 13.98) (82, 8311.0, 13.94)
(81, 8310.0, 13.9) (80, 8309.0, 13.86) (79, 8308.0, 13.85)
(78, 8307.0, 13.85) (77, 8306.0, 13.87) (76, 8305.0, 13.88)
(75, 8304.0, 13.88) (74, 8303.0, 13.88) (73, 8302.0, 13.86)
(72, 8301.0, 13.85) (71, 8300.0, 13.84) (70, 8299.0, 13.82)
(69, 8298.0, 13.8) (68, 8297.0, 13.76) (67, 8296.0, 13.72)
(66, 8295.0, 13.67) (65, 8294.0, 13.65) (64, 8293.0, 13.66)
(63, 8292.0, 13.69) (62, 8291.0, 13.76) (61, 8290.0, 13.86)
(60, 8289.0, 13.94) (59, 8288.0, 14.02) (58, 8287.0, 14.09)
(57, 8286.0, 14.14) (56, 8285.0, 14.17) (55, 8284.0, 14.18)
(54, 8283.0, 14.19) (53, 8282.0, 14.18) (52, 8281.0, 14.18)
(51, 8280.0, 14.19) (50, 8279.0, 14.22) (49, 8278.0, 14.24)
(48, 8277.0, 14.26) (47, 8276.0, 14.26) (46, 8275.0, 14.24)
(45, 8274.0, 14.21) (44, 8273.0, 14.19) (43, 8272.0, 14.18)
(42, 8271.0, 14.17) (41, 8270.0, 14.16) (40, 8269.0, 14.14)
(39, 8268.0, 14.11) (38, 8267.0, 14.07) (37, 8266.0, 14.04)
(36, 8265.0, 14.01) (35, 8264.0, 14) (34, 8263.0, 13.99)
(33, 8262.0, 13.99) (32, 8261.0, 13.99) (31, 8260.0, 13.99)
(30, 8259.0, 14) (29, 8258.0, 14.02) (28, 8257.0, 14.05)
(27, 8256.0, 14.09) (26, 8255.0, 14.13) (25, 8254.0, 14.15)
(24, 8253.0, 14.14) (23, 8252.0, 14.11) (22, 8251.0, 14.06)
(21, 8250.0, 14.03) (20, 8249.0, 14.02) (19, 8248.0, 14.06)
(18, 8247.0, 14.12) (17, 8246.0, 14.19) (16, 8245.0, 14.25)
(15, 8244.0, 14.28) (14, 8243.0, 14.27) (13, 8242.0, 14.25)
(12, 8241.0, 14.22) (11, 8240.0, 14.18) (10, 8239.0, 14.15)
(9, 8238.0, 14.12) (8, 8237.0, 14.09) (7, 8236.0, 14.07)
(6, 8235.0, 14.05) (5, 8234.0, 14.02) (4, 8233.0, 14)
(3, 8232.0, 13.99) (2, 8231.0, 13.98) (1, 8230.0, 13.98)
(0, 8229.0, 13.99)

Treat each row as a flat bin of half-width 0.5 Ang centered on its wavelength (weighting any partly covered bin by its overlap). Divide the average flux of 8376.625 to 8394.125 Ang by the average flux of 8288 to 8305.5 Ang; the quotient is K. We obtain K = 0.97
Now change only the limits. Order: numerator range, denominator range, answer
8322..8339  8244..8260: 0.97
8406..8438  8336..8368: 0.99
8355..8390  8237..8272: 0.96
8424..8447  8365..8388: 0.99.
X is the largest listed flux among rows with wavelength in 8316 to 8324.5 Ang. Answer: 14.25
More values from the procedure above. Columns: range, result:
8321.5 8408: 14.18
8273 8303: 14.26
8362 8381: 13.94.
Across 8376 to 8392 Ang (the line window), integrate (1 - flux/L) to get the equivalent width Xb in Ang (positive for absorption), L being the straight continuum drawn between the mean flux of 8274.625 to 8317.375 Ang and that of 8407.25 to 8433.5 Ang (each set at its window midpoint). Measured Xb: 0.5 Ang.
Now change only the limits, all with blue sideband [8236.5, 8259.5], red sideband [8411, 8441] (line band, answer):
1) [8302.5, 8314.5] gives 0.01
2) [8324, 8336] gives 0.29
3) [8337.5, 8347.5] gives 0.30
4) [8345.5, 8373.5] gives -0.03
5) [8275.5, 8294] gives -0.07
